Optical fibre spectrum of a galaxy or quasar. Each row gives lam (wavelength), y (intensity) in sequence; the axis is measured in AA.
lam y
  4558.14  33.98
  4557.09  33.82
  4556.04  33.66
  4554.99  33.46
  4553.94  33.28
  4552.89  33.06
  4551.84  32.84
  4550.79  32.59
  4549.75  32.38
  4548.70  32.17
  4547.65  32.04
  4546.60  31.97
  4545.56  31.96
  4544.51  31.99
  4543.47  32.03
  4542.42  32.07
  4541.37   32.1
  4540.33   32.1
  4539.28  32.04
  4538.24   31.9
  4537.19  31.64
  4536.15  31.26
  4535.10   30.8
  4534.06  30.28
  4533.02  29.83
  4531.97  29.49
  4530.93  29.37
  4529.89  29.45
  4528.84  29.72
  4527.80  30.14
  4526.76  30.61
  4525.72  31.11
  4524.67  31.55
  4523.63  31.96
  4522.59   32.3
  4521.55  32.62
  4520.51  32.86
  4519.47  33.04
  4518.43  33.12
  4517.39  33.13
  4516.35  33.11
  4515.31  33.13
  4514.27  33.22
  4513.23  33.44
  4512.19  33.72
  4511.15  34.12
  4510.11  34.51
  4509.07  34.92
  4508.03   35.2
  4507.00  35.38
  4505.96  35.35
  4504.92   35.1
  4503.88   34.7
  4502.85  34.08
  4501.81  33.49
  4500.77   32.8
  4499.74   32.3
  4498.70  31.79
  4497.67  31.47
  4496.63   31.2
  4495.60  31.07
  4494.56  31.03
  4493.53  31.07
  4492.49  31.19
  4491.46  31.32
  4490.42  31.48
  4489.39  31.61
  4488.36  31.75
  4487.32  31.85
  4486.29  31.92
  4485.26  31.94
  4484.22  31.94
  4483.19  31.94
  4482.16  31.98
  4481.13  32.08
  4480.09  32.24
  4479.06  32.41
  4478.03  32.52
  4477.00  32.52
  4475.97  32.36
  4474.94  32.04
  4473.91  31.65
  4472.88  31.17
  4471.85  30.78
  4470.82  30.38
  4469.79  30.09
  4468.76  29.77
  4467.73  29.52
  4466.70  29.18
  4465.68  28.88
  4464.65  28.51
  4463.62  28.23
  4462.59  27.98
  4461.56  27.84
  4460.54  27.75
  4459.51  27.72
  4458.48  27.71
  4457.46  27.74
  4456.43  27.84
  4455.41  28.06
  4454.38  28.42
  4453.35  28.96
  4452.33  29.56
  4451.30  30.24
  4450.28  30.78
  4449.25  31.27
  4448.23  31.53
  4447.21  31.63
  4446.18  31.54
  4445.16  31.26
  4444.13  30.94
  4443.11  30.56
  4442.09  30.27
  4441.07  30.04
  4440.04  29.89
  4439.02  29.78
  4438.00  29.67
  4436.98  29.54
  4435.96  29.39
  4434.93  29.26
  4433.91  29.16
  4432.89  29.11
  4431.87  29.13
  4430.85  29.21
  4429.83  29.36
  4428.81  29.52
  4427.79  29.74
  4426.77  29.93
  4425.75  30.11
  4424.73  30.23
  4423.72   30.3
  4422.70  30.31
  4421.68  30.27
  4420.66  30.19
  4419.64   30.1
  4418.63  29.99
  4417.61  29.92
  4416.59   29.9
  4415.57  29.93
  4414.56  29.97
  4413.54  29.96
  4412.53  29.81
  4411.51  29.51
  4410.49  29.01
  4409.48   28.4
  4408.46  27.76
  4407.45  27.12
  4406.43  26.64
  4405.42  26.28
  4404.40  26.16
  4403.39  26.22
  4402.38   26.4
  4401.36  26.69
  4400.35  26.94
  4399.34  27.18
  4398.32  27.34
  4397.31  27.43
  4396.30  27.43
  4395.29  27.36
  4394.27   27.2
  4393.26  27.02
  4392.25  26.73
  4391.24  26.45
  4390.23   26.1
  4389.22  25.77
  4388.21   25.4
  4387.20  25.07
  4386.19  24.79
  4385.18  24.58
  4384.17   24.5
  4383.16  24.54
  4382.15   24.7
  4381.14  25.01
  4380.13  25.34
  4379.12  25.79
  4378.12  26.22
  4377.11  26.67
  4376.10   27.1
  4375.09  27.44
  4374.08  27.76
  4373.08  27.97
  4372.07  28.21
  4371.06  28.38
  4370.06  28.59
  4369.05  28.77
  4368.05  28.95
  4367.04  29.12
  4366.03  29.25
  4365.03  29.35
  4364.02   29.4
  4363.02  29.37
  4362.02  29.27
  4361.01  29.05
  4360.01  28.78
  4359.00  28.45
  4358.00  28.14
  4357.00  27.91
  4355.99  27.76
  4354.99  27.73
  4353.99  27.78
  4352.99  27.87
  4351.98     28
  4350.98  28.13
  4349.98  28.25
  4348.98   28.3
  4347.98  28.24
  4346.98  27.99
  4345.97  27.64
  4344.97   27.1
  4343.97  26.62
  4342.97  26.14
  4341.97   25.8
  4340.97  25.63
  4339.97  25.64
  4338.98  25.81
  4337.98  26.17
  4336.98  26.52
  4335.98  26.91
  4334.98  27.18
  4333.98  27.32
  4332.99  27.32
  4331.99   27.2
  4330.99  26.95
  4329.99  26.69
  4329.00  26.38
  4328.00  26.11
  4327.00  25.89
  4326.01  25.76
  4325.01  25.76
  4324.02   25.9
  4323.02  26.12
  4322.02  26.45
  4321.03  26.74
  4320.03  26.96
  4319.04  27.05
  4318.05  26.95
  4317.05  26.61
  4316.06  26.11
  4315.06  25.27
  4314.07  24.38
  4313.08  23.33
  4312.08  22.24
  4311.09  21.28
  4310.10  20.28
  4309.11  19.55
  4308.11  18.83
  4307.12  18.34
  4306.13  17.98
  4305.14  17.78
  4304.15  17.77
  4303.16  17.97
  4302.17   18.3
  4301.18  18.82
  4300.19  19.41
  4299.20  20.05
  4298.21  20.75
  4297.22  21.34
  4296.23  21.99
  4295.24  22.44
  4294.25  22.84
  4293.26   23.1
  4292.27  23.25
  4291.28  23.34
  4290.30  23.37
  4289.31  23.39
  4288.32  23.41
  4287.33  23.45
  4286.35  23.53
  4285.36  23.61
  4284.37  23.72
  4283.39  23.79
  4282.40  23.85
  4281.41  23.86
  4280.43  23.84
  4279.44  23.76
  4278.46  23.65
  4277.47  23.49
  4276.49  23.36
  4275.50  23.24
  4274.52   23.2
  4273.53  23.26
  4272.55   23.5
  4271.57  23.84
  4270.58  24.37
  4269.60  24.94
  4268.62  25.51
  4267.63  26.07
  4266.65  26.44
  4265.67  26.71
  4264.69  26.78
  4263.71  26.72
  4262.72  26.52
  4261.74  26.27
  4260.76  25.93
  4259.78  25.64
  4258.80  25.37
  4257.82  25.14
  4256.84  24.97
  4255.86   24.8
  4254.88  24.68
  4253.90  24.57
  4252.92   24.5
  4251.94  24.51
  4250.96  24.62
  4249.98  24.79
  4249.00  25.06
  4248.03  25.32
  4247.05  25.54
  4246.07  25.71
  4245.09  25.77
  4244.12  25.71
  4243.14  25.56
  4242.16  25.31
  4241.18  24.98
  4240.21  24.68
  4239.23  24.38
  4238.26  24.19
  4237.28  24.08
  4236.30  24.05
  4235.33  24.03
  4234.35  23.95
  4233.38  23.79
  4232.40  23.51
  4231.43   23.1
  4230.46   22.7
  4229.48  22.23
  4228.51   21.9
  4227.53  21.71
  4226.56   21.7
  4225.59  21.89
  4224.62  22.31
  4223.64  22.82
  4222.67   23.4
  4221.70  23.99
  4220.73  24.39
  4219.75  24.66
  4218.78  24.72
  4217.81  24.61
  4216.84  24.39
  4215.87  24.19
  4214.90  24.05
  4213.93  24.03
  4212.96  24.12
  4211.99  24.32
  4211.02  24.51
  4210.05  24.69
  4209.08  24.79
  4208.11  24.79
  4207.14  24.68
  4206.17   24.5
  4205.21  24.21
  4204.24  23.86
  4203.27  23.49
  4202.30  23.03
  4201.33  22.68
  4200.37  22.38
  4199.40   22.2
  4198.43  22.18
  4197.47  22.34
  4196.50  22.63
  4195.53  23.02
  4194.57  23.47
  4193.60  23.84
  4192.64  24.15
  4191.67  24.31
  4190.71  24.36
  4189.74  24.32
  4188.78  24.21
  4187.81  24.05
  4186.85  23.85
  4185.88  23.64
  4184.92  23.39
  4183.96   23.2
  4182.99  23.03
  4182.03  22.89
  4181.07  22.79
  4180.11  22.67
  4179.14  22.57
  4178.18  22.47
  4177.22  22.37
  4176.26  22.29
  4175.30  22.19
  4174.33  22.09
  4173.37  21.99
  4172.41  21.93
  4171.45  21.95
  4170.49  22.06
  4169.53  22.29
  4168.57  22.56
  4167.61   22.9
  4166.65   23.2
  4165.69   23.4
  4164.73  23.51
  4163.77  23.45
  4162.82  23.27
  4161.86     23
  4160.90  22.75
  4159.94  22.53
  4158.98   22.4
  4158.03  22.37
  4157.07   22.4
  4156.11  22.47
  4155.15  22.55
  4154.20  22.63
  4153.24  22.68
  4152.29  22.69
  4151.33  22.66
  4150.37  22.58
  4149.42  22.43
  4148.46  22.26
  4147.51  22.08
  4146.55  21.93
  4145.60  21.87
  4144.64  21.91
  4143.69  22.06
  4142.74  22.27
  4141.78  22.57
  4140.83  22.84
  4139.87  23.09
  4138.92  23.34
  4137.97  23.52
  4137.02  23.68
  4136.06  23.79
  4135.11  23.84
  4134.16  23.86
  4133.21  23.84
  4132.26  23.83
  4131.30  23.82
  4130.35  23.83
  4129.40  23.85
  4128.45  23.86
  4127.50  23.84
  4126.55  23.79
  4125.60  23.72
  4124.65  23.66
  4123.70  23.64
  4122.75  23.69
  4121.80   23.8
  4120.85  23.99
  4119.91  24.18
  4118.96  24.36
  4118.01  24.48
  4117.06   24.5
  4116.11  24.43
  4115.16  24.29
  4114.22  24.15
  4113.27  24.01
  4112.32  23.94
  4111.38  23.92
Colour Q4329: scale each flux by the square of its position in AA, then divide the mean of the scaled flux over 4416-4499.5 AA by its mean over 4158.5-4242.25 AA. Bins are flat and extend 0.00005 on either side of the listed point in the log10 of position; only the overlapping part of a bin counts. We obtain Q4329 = 1.46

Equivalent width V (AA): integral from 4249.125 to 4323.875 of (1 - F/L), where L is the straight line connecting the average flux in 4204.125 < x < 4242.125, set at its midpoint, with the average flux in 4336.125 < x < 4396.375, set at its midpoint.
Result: 5.2 AA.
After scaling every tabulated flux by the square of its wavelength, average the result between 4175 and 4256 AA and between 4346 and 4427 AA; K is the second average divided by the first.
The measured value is 1.27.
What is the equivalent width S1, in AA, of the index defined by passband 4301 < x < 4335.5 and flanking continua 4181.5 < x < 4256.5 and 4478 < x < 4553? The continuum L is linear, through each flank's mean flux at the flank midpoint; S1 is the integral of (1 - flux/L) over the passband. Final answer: 3.7 AA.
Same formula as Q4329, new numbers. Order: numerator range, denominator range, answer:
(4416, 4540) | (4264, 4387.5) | 1.32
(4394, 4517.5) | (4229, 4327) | 1.39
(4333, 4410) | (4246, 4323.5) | 1.20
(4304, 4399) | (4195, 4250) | 1.17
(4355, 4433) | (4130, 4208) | 1.35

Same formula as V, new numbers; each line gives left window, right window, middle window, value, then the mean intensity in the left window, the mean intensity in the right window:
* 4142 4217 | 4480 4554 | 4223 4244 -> 0.88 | 23.1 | 32.2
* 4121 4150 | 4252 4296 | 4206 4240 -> 0.26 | 23.2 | 24.3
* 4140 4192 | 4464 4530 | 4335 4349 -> 0.51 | 22.8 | 32.1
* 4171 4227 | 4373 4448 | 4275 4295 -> 1.48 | 23.4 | 28.2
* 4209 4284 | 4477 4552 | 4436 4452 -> -0.21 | 24.4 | 32.2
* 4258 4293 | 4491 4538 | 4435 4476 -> 0.83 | 24.4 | 32.3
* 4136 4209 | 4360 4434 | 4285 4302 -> 2.31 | 23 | 27.9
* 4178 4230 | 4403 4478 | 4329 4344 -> 0.21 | 23.5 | 29.6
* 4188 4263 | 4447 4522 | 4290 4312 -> 4.91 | 24.1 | 31.5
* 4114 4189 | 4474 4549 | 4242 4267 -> 0.19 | 23.1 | 32.2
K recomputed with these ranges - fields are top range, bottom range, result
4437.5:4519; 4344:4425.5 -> 1.18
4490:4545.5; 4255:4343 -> 1.48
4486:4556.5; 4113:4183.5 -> 1.66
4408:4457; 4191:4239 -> 1.40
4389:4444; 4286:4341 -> 1.27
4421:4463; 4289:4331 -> 1.37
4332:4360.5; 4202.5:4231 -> 1.22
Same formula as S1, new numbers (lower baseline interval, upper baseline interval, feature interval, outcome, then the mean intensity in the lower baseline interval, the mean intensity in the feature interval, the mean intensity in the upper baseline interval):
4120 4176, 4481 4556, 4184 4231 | 1.7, 23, 23.6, 32.3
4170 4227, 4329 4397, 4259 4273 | -0.4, 23.4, 25.7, 27.2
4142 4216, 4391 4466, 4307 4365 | 0.9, 23.1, 26.4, 28.9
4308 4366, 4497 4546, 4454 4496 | 0.7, 26.6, 30.4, 32.4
